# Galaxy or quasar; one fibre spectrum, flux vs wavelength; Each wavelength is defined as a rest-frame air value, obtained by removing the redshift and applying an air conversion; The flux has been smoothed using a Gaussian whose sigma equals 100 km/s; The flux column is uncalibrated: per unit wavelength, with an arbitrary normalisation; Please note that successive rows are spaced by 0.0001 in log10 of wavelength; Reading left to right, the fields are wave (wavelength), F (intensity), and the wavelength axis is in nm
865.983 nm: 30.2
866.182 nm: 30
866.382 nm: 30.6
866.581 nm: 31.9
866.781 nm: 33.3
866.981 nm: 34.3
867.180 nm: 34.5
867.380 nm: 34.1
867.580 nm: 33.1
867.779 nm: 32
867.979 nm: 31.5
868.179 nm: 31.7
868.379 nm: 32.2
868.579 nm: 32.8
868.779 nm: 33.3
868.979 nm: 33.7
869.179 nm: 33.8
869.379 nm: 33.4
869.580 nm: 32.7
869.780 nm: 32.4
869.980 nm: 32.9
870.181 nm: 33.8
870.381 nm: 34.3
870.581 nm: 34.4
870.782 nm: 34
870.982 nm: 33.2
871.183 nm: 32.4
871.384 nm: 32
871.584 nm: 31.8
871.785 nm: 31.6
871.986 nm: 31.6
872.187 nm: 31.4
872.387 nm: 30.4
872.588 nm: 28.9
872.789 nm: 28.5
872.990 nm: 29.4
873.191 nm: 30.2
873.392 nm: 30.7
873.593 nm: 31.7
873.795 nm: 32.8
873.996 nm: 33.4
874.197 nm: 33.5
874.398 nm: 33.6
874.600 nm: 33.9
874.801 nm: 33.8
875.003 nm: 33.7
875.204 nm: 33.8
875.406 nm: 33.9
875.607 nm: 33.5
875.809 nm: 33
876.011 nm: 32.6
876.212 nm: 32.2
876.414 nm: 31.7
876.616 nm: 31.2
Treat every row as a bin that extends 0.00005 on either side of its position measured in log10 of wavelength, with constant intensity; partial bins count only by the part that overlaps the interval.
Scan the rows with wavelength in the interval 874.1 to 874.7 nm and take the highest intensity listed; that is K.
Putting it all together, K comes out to 33.9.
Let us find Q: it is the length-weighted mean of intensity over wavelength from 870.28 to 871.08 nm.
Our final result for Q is 34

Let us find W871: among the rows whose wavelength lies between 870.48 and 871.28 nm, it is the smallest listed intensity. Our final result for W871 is 32.4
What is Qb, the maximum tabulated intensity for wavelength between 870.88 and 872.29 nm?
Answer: 33.2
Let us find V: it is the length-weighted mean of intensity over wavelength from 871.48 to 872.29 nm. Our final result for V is 31.6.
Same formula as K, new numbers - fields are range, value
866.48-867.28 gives 34.5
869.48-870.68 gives 34.4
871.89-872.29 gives 31.6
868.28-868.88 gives 33.3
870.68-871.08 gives 34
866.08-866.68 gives 31.9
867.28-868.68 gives 34.1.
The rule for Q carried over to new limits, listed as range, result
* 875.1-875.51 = 33.9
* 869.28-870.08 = 32.8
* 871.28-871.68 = 31.9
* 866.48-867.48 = 33.6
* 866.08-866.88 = 31.4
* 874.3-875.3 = 33.8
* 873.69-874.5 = 33.3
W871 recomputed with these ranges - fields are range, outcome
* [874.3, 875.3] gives 33.6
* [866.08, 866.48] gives 30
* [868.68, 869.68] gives 32.7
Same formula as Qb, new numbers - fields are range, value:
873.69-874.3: 33.5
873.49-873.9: 32.8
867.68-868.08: 32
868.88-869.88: 33.8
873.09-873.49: 30.7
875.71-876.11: 33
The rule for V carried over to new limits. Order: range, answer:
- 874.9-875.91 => 33.6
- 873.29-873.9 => 31.7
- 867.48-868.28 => 32.1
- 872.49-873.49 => 29.5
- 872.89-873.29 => 29.8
